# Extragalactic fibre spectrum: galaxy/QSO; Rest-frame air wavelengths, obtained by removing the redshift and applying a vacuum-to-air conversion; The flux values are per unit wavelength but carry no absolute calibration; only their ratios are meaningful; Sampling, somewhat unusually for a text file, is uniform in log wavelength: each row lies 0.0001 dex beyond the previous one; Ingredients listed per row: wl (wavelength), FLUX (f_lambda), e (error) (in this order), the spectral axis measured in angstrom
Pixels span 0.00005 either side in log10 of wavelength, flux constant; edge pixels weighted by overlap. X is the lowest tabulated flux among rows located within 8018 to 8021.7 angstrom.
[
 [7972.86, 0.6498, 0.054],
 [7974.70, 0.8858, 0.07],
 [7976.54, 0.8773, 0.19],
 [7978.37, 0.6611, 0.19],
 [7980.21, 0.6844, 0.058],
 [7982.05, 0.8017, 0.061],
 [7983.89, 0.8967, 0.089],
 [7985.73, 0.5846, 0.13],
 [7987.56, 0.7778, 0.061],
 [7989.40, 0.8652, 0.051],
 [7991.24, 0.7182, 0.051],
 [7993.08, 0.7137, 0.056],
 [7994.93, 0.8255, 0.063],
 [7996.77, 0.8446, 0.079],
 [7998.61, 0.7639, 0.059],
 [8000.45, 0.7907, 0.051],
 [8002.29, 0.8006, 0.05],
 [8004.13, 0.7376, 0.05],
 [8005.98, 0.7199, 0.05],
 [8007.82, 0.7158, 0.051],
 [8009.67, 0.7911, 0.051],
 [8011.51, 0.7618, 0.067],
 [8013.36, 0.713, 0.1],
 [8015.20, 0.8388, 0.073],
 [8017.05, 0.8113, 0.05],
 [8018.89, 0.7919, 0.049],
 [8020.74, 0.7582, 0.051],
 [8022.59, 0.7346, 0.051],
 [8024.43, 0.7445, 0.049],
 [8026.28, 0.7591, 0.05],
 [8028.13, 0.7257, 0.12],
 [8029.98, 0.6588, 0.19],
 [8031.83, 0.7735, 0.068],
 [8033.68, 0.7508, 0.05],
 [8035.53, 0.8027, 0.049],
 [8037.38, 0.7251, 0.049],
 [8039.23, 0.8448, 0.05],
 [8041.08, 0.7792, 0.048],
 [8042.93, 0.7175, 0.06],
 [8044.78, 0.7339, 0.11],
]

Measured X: 0.7582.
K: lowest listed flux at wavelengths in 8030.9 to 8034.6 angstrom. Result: 0.7508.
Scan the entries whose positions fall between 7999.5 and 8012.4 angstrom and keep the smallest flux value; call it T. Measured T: 0.7158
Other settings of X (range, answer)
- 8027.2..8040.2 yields 0.6588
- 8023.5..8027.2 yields 0.7445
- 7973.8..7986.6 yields 0.5846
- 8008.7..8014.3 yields 0.713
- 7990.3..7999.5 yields 0.7137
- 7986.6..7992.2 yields 0.7182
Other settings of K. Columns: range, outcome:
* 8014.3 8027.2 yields 0.7346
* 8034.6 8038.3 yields 0.7251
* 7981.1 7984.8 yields 0.8017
